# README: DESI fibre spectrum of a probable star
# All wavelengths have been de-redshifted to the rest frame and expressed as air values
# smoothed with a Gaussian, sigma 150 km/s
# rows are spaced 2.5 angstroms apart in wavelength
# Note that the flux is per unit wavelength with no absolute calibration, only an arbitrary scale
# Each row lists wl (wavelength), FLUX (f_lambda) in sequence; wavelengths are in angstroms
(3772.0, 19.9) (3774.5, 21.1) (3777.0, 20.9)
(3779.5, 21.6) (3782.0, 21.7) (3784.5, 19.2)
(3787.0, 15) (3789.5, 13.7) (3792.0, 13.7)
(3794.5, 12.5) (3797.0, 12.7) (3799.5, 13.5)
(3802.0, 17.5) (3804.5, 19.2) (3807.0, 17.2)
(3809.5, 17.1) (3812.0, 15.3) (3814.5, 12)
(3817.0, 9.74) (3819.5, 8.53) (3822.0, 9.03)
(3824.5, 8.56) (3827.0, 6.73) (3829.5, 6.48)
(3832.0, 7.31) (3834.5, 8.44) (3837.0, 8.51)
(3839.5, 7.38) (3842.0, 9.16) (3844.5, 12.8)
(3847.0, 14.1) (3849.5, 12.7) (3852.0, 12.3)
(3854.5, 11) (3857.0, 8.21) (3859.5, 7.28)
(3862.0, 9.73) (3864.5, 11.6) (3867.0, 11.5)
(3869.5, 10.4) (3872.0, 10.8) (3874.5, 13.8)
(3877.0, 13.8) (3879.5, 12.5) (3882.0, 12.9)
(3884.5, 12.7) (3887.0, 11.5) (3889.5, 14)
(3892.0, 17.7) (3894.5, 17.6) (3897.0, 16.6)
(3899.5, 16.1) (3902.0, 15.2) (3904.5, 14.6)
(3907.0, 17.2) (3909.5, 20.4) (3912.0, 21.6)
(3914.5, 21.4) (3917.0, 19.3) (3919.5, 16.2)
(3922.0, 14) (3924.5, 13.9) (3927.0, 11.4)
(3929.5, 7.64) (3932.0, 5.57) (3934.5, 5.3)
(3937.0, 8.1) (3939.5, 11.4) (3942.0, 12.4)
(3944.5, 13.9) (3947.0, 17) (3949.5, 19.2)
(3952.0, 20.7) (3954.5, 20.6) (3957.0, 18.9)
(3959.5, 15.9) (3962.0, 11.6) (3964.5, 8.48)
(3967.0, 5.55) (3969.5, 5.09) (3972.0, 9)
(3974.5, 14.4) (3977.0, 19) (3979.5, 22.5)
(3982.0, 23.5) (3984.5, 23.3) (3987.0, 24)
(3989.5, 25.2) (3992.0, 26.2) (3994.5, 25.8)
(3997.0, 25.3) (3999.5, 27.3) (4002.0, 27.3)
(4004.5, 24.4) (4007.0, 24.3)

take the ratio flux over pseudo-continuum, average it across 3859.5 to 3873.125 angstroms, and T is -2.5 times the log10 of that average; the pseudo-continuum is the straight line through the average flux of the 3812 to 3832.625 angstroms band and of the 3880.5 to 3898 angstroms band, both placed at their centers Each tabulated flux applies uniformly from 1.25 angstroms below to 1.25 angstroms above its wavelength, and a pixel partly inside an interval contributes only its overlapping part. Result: 0.21 mag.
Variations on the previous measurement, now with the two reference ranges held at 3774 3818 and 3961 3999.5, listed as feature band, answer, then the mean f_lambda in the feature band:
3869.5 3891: 0.33 mag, 12.7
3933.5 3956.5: 0.23 mag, 14.5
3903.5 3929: 0.05 mag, 16.7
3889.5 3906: 0.08 mag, 16.1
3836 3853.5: 0.46 mag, 11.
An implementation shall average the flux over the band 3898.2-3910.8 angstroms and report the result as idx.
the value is 16.7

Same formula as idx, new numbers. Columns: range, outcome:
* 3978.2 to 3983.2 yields 23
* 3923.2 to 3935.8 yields 8.78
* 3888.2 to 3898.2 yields 16.4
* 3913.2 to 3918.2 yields 20.4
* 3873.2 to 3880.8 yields 13.3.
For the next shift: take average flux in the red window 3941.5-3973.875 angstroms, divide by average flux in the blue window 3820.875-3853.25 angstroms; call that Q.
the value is 1.4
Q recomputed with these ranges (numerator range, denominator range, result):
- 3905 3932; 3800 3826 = 1.18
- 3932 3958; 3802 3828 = 1.13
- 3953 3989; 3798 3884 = 1.41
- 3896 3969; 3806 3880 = 1.34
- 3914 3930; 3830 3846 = 1.67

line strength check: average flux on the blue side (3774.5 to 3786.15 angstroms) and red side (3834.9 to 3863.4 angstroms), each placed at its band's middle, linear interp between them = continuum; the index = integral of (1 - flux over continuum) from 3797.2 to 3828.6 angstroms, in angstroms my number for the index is 6.3 angstroms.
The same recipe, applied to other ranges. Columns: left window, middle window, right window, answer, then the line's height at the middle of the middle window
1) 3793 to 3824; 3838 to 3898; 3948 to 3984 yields 9.2 angstroms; 14.3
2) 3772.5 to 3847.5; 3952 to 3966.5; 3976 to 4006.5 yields 4.8 angstroms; 22.6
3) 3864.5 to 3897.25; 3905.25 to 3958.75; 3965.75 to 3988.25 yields -0.7 angstroms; 14.9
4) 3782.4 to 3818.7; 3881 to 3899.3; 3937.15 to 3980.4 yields -0.4 angstroms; 14.5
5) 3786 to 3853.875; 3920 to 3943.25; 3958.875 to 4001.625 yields 8.9 angstroms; 16.5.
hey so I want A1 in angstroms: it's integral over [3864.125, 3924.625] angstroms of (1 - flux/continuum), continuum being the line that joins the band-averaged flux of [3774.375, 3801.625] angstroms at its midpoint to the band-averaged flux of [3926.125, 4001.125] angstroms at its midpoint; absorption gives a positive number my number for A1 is 4.6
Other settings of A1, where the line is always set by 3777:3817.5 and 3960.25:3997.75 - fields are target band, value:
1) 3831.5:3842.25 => 5.42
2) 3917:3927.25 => 1.46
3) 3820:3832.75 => 6.73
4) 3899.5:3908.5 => 0.63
